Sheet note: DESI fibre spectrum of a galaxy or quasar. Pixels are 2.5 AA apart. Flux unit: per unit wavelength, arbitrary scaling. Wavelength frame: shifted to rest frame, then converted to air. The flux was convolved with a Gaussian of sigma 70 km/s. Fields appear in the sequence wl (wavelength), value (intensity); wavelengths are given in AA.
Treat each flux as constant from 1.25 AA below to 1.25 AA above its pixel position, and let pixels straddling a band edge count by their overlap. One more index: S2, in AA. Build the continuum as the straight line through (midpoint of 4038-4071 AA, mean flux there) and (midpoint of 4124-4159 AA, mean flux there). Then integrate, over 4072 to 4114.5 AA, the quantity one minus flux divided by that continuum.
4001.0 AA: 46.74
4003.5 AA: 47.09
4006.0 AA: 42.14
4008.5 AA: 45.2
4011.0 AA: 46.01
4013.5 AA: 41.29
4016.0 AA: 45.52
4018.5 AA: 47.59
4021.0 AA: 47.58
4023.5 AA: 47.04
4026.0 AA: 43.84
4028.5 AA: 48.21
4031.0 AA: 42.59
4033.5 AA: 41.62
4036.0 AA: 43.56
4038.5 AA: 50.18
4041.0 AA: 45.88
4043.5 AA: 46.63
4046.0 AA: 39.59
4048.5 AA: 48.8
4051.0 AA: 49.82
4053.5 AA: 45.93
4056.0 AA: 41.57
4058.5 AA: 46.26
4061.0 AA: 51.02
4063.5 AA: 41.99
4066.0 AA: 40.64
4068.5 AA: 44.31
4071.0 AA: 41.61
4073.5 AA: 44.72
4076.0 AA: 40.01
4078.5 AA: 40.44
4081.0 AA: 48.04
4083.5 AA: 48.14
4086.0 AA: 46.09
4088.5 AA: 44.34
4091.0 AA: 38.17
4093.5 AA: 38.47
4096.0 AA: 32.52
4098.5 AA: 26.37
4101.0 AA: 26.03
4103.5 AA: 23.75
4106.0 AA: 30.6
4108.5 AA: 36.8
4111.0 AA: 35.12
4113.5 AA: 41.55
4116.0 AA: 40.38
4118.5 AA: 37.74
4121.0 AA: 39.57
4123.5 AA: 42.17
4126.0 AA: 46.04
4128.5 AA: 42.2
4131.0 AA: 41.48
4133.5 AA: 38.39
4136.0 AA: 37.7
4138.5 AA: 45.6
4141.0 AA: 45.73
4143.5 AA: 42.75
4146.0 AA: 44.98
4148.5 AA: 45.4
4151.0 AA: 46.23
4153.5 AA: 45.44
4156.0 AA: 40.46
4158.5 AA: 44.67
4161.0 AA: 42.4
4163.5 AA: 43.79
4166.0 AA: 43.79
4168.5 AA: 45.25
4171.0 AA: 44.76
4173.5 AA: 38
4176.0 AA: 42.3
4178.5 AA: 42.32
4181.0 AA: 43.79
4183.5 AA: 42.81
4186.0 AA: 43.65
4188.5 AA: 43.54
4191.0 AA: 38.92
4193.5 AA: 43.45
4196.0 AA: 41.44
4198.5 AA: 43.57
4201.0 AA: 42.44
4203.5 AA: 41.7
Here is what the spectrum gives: 6.4 AA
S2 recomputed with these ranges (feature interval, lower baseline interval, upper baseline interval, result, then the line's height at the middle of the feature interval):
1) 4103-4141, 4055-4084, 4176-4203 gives 3.69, 43.4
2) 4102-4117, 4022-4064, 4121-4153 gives 3.21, 43.9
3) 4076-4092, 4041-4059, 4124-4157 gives 0.25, 44.7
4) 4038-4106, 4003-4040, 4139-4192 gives 4.65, 44.6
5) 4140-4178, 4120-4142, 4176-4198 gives -1.25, 42.3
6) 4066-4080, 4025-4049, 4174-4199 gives 0.69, 44.4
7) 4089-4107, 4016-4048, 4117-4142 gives 4.81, 42.8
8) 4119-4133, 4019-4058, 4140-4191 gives 0.73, 44.1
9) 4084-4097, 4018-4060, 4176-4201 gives 1.19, 44.6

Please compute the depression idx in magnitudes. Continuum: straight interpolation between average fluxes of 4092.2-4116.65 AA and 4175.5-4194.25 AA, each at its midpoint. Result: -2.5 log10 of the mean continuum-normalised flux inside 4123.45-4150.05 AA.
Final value -0.17 mag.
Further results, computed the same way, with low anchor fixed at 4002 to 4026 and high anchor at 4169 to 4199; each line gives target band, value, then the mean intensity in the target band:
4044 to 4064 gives -0.026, 45.8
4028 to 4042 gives -0.003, 45.2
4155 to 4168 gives -0.010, 43.2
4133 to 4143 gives 0.027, 42.2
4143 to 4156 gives -0.040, 44.7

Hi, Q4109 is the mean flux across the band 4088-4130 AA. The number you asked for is 36.5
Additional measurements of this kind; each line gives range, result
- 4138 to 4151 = 45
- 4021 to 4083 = 44.9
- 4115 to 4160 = 42.6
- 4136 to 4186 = 43.6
